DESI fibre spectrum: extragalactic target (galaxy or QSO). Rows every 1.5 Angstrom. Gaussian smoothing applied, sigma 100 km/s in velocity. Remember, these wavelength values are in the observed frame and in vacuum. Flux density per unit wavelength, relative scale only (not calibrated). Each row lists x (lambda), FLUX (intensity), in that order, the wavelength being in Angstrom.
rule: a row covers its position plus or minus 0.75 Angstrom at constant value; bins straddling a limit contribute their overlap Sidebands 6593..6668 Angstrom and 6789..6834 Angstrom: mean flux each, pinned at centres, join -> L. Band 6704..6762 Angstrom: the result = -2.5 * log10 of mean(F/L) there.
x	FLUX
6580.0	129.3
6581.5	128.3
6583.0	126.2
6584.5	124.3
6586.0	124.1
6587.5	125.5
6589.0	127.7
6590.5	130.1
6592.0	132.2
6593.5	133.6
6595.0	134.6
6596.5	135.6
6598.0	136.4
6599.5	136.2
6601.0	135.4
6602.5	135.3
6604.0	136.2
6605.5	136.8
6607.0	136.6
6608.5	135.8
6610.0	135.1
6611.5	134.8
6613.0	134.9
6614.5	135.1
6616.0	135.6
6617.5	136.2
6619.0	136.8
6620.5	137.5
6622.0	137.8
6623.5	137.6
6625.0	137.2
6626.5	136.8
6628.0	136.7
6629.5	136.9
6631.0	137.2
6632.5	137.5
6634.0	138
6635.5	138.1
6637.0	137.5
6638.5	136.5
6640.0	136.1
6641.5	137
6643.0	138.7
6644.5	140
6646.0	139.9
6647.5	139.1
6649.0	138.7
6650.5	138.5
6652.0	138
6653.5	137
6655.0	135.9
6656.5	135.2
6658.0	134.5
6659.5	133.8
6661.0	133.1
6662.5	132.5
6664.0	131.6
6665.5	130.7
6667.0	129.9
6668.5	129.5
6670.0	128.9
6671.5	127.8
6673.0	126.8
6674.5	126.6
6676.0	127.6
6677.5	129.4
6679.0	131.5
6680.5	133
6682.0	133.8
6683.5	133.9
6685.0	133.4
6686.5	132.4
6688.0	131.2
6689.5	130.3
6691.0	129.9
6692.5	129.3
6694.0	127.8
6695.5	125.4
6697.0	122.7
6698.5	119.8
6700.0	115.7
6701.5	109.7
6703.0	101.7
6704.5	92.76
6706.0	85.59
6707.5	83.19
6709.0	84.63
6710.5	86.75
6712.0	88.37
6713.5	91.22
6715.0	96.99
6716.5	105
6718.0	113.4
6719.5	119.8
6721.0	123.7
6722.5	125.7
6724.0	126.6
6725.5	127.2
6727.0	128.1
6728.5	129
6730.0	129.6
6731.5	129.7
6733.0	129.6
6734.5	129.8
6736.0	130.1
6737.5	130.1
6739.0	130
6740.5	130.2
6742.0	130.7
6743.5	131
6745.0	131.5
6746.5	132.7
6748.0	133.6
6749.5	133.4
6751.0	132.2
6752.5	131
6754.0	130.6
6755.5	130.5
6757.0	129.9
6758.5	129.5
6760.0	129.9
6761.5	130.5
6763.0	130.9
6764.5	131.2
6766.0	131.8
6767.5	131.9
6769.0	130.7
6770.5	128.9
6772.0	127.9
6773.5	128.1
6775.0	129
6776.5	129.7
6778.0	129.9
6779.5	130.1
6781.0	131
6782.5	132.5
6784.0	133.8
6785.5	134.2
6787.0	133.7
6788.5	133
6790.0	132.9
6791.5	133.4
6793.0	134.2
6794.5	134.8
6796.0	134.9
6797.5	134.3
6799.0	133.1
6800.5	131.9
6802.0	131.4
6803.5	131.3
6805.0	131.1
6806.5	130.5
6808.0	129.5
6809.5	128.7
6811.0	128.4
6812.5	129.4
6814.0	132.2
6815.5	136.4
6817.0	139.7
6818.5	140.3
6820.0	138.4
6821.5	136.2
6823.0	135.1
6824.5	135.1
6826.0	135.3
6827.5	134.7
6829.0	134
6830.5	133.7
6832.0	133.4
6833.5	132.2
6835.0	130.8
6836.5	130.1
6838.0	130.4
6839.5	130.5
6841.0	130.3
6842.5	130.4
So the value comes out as 0.12 mag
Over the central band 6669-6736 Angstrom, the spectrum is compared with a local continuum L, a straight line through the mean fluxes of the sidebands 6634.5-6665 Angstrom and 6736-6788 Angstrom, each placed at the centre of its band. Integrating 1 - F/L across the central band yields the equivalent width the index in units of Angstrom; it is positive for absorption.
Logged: 7.4 Angstrom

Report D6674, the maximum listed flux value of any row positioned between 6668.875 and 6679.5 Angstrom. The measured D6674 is 131.5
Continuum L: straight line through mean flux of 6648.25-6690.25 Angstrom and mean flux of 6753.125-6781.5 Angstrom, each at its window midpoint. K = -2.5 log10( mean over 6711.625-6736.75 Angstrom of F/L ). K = 0.10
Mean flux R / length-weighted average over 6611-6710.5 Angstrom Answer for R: 129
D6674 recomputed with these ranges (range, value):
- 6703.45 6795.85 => 134.8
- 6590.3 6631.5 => 137.8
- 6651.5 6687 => 138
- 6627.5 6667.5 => 140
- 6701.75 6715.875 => 101.7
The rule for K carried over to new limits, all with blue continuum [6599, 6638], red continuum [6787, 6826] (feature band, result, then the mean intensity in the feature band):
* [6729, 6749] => 0.03 mag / 131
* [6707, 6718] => 0.41 mag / 92.6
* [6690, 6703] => 0.12 mag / 121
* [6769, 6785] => 0.03 mag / 130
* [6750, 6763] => 0.03 mag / 131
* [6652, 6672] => 0.03 mag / 133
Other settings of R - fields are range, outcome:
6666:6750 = 122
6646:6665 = 136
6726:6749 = 130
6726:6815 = 131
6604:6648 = 137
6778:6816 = 132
